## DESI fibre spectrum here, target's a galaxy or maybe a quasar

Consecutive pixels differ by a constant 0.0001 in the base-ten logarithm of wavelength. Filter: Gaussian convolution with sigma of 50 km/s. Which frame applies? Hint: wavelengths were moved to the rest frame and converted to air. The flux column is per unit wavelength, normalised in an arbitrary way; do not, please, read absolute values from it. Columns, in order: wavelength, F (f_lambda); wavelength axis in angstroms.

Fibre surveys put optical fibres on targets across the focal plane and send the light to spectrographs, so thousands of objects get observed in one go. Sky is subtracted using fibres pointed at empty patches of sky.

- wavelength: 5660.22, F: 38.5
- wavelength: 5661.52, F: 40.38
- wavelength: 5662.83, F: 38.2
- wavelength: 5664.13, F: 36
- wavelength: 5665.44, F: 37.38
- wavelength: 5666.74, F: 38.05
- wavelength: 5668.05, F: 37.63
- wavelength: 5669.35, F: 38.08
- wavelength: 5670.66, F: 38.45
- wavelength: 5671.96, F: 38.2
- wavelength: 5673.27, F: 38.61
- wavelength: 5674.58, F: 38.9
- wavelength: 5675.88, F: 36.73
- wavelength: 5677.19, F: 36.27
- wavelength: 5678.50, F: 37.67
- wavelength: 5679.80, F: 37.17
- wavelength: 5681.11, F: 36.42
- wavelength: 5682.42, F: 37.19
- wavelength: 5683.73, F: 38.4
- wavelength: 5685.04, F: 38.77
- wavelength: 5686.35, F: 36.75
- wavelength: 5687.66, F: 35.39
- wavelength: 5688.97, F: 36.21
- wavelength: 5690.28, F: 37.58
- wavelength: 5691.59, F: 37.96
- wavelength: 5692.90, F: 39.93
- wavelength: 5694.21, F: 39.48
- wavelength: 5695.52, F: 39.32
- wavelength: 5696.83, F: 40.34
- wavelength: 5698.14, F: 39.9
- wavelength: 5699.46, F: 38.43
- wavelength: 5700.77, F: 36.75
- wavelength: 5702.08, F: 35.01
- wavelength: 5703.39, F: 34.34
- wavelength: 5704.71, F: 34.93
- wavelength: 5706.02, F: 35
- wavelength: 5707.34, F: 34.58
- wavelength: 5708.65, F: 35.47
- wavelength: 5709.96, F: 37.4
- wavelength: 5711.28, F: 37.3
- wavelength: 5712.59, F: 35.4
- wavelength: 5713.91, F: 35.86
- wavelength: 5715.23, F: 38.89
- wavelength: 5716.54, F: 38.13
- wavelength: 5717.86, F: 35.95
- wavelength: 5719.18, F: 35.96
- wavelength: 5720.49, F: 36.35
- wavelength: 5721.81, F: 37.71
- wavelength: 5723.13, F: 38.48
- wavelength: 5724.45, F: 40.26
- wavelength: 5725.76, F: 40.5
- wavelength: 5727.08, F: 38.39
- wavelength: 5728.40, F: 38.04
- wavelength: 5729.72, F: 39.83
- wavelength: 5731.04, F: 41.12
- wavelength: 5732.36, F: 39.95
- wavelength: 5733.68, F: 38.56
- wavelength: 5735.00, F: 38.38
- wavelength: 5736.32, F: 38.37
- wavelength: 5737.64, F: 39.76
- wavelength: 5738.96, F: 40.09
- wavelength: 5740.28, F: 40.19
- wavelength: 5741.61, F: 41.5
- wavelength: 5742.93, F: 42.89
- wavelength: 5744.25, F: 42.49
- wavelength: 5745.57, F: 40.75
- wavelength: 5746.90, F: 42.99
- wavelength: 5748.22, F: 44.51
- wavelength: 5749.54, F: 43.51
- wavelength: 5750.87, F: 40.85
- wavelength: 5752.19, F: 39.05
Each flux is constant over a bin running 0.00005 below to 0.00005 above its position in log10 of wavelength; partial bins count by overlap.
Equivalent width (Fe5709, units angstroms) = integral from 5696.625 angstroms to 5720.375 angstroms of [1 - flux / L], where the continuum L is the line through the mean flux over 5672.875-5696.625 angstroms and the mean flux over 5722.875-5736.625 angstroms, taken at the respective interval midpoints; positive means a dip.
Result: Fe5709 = 1.2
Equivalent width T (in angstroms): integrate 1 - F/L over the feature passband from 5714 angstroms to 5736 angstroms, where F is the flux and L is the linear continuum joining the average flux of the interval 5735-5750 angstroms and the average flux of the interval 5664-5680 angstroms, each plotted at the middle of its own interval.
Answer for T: 1.10 angstroms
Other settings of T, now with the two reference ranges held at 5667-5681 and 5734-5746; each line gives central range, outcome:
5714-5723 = 0.5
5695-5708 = 0.7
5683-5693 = 0.2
